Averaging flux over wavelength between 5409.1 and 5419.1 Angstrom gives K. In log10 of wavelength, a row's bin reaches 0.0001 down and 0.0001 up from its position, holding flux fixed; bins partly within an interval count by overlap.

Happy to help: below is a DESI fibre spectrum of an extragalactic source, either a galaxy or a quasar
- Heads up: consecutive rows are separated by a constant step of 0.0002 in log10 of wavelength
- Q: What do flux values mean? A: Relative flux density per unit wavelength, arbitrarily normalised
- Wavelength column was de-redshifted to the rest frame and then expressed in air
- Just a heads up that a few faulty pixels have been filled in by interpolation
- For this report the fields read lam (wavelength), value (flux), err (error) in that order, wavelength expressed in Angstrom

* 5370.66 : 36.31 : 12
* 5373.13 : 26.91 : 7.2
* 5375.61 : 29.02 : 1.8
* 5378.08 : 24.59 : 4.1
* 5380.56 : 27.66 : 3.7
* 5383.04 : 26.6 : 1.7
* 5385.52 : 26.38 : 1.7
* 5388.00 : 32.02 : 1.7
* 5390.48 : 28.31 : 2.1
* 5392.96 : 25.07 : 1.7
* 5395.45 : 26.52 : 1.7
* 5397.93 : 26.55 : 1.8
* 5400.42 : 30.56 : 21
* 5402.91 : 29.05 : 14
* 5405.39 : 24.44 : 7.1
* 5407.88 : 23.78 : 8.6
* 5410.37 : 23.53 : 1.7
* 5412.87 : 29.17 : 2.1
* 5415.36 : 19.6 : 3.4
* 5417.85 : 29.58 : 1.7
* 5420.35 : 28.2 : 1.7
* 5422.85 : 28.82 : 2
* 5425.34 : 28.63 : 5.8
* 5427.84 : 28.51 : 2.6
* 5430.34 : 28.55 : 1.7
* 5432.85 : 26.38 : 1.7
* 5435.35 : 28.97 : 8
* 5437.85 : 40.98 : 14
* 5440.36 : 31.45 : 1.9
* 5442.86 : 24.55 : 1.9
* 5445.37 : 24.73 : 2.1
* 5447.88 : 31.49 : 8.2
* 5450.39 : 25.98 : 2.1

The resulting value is 25.5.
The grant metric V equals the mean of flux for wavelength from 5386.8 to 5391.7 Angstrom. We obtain 30.2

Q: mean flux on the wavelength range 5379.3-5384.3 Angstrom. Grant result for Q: 27.1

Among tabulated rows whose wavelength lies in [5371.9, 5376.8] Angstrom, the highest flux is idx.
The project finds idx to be 29.02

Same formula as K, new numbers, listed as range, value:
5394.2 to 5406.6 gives 27.4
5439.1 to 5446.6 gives 26.9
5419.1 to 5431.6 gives 28.5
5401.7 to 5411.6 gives 25.2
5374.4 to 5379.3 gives 26.8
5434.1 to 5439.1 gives 35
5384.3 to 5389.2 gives 29.2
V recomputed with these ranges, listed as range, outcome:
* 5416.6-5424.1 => 28.9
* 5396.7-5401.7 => 28.5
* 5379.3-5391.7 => 28.2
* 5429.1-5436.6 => 28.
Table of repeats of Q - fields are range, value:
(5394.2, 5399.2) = 26.5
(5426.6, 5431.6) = 28.5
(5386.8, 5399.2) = 27.7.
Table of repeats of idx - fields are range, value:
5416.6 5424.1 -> 29.58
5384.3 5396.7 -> 32.02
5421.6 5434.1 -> 28.82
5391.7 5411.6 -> 30.56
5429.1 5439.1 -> 40.98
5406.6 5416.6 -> 29.17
